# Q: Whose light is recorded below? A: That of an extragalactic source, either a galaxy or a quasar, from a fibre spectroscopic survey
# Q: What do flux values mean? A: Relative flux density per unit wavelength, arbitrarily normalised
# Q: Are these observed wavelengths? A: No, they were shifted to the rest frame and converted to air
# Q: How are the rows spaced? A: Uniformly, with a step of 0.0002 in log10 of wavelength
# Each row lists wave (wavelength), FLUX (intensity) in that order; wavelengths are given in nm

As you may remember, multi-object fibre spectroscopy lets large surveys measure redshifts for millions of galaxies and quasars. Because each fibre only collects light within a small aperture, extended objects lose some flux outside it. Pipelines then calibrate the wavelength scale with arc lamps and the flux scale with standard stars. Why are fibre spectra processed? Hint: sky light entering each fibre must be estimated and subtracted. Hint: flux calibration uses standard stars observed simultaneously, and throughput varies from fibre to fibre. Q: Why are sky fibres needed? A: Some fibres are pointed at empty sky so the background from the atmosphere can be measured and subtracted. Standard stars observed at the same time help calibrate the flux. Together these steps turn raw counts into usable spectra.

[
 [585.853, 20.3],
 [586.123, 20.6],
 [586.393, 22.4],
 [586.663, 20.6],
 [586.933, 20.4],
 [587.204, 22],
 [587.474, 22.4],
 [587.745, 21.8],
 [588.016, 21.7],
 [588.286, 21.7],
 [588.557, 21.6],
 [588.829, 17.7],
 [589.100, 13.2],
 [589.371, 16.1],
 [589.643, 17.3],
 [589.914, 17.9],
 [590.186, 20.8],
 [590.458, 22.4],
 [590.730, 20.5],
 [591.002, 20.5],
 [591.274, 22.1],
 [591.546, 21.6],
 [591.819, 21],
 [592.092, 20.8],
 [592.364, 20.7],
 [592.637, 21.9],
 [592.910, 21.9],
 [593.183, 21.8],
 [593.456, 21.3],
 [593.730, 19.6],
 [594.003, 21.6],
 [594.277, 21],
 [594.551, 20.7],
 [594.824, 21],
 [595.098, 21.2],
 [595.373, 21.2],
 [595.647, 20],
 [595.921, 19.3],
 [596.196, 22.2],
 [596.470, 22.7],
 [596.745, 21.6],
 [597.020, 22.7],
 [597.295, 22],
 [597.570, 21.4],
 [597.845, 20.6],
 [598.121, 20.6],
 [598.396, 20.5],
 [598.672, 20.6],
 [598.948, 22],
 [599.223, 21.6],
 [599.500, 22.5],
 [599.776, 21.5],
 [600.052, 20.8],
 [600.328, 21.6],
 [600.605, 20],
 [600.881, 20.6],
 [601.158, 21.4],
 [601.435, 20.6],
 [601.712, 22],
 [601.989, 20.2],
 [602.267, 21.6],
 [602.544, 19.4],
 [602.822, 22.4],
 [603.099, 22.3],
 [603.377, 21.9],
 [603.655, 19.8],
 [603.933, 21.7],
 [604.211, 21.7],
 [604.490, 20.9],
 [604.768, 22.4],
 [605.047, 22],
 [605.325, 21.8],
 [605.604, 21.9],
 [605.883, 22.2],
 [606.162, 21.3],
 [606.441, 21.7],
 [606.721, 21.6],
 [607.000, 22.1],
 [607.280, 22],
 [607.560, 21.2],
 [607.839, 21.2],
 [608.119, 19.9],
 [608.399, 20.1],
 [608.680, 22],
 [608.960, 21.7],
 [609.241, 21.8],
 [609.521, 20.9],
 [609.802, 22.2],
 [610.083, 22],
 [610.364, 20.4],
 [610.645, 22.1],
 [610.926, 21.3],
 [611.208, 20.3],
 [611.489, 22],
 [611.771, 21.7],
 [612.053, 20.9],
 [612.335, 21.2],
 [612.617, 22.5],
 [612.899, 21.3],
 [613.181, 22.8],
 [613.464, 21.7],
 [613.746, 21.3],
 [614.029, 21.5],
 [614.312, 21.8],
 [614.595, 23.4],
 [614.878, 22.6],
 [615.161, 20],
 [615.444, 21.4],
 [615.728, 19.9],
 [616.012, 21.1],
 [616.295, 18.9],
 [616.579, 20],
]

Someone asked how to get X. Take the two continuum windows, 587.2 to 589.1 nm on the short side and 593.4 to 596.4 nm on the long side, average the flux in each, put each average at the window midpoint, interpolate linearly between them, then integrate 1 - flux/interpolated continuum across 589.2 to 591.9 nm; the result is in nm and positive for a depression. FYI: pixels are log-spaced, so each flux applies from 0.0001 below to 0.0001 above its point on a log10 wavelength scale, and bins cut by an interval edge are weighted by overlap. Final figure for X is 0.11 nm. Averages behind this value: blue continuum 20.6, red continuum 20.9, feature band 19.9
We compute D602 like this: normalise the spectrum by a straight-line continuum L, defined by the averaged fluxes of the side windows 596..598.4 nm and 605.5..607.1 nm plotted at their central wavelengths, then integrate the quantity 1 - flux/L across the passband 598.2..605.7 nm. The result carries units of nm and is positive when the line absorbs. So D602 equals 0.13 nm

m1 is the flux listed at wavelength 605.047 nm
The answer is 22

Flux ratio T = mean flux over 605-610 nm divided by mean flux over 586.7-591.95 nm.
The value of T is 1.07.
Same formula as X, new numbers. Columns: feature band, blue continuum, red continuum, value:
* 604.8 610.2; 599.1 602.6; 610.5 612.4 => -0.08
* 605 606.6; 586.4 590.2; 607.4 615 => -0.05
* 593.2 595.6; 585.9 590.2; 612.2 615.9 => -0.08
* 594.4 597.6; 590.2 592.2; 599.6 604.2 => -0.02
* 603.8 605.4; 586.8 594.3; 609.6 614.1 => -0.04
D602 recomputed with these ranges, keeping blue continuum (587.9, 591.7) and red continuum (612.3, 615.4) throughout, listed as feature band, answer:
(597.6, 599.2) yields -0.04 nm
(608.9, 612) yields 0.01 nm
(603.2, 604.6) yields -0.02 nm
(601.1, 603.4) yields -0.05 nm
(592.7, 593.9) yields -0.07 nm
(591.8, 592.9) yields -0.07 nm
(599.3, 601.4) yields -0.06 nm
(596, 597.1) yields -0.10 nm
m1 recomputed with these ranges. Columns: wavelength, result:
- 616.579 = 20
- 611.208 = 20.3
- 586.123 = 20.6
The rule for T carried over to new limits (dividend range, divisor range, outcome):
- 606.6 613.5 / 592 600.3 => 1.01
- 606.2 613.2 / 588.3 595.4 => 1.06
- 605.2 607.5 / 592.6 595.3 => 1.03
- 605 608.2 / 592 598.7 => 1.02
